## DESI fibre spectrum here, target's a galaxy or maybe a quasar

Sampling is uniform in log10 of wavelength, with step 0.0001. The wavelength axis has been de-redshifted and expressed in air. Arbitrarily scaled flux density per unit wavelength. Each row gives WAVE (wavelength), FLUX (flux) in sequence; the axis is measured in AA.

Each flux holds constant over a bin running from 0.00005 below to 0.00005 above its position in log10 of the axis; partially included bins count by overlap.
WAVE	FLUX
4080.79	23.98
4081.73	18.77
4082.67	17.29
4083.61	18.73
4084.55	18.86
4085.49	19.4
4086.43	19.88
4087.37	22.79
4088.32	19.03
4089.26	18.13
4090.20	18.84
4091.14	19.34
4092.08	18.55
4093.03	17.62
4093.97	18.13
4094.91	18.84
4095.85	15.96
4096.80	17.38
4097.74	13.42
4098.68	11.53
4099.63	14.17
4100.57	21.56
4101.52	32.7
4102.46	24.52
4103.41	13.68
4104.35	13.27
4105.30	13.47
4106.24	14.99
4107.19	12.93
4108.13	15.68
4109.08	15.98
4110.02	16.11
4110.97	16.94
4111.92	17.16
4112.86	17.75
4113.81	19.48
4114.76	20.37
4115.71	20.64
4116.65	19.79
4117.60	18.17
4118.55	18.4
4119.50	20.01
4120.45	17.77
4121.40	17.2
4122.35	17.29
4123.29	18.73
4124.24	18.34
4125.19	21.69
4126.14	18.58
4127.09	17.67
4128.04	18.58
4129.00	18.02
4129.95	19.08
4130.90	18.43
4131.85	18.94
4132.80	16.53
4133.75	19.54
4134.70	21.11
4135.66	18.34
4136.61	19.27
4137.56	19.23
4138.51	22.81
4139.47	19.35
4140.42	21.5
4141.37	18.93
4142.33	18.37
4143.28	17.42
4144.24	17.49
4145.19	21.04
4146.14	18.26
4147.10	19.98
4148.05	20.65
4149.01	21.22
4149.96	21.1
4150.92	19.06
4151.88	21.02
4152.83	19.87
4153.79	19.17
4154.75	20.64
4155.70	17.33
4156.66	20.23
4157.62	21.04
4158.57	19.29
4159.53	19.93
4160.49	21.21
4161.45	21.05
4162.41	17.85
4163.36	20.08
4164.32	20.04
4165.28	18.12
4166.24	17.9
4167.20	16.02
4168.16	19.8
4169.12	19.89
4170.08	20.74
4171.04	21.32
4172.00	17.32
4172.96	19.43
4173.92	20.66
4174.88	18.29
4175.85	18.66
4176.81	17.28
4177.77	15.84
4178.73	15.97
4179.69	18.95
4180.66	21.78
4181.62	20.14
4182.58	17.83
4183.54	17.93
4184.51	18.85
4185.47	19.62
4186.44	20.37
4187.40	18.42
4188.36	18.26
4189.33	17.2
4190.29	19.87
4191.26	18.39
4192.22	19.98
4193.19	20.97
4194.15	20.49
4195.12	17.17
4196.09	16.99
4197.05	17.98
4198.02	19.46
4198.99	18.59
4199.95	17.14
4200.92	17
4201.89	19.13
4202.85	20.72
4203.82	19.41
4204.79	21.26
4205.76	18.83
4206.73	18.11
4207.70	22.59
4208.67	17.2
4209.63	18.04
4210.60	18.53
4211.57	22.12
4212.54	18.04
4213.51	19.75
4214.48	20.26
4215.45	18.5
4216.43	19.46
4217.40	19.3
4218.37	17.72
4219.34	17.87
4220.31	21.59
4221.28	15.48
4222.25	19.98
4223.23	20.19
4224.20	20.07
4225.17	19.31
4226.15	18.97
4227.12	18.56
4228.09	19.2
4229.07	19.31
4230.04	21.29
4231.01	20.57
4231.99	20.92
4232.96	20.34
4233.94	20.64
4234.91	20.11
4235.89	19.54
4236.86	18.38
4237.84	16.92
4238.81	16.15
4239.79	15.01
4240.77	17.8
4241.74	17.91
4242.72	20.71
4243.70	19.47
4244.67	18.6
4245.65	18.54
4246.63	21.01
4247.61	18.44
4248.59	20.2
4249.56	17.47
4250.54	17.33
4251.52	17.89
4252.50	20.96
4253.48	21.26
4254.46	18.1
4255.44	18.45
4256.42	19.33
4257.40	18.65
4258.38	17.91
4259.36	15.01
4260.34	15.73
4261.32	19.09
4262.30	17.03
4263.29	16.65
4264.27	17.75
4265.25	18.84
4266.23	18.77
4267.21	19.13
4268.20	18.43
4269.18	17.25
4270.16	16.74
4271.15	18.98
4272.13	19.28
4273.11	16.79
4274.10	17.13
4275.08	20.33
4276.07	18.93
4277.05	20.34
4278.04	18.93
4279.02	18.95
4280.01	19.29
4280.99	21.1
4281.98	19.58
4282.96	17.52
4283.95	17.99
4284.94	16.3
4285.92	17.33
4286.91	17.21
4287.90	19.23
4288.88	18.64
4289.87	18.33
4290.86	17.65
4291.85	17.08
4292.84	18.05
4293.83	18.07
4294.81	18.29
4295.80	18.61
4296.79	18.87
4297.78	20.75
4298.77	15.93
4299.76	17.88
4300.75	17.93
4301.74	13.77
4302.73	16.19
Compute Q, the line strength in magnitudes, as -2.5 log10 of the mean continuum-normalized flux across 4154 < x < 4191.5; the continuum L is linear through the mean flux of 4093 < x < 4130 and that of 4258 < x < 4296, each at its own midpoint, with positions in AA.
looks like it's -0.07 mag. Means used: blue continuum 17.8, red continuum 18.2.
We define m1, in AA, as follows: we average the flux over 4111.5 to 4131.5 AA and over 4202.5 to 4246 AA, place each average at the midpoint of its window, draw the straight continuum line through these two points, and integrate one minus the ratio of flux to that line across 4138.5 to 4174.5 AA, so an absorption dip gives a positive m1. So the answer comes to -1.40 AA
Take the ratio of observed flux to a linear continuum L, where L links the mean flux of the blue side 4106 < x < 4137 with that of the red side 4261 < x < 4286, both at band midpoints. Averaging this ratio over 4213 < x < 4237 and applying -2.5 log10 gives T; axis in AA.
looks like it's -0.07 mag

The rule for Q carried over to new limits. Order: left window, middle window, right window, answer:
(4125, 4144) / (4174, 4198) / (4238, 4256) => 0.011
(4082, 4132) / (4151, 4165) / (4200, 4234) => -0.064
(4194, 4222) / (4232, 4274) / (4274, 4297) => 0.016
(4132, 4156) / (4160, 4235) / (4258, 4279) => -0.013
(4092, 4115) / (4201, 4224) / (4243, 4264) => -0.068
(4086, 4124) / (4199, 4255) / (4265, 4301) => -0.049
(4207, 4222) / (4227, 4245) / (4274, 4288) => -0.004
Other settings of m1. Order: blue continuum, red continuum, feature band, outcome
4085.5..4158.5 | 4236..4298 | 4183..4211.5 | -0.7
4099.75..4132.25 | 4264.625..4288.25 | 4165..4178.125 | -0.2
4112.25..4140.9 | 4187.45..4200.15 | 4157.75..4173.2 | -0.5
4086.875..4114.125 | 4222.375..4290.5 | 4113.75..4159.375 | -3.8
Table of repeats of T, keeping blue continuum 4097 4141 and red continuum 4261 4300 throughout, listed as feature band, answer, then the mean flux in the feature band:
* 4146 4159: -0.10 mag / 20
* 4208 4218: -0.05 mag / 19.2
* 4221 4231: -0.06 mag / 19.4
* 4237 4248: 0.01 mag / 18.2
